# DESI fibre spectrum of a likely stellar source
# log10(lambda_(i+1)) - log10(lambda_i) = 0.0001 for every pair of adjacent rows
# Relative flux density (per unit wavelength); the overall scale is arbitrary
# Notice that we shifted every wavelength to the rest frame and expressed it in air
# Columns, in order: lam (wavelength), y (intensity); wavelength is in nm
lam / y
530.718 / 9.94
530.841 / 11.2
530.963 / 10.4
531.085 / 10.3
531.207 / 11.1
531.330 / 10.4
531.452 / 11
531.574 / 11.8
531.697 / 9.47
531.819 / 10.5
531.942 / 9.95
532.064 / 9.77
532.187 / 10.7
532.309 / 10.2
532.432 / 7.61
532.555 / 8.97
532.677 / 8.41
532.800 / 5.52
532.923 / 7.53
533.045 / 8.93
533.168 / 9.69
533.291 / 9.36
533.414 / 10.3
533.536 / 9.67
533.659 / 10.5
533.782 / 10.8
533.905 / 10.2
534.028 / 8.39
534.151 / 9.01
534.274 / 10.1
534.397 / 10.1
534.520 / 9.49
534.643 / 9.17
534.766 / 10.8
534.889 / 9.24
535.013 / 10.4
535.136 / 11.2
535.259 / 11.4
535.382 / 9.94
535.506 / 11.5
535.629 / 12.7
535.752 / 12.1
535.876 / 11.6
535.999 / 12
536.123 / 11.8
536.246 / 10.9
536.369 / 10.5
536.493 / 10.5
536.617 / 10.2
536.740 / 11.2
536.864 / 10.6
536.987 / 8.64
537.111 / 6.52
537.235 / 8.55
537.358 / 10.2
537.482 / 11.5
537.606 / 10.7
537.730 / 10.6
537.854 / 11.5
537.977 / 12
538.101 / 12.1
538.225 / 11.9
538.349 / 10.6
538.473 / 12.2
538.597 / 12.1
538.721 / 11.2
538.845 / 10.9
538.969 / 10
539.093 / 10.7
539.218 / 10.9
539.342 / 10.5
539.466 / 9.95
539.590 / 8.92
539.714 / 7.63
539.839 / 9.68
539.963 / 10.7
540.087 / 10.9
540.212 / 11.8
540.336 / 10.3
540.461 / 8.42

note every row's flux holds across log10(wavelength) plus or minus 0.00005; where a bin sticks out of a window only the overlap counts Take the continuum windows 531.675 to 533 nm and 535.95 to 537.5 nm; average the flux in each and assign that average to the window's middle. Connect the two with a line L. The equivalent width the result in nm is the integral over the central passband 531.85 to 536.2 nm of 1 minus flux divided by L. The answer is -0.25 nm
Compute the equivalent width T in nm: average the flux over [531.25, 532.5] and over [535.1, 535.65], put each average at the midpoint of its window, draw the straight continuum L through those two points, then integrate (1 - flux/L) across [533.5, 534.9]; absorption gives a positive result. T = 0.14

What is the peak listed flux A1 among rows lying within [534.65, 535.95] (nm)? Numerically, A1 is 12.7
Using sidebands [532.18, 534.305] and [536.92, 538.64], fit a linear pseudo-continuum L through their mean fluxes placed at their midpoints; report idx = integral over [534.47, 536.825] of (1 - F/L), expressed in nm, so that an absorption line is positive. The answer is -0.22 nm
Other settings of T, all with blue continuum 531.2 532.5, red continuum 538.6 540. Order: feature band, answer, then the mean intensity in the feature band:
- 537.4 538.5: -0.13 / 11.4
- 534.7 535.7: -0.07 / 10.9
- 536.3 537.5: 0.05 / 9.79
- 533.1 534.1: 0.03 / 9.85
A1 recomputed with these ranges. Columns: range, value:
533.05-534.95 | 10.8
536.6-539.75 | 12.2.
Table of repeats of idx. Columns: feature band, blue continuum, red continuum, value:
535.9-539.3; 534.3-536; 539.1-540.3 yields -0.111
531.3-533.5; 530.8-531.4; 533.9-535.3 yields 0.205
